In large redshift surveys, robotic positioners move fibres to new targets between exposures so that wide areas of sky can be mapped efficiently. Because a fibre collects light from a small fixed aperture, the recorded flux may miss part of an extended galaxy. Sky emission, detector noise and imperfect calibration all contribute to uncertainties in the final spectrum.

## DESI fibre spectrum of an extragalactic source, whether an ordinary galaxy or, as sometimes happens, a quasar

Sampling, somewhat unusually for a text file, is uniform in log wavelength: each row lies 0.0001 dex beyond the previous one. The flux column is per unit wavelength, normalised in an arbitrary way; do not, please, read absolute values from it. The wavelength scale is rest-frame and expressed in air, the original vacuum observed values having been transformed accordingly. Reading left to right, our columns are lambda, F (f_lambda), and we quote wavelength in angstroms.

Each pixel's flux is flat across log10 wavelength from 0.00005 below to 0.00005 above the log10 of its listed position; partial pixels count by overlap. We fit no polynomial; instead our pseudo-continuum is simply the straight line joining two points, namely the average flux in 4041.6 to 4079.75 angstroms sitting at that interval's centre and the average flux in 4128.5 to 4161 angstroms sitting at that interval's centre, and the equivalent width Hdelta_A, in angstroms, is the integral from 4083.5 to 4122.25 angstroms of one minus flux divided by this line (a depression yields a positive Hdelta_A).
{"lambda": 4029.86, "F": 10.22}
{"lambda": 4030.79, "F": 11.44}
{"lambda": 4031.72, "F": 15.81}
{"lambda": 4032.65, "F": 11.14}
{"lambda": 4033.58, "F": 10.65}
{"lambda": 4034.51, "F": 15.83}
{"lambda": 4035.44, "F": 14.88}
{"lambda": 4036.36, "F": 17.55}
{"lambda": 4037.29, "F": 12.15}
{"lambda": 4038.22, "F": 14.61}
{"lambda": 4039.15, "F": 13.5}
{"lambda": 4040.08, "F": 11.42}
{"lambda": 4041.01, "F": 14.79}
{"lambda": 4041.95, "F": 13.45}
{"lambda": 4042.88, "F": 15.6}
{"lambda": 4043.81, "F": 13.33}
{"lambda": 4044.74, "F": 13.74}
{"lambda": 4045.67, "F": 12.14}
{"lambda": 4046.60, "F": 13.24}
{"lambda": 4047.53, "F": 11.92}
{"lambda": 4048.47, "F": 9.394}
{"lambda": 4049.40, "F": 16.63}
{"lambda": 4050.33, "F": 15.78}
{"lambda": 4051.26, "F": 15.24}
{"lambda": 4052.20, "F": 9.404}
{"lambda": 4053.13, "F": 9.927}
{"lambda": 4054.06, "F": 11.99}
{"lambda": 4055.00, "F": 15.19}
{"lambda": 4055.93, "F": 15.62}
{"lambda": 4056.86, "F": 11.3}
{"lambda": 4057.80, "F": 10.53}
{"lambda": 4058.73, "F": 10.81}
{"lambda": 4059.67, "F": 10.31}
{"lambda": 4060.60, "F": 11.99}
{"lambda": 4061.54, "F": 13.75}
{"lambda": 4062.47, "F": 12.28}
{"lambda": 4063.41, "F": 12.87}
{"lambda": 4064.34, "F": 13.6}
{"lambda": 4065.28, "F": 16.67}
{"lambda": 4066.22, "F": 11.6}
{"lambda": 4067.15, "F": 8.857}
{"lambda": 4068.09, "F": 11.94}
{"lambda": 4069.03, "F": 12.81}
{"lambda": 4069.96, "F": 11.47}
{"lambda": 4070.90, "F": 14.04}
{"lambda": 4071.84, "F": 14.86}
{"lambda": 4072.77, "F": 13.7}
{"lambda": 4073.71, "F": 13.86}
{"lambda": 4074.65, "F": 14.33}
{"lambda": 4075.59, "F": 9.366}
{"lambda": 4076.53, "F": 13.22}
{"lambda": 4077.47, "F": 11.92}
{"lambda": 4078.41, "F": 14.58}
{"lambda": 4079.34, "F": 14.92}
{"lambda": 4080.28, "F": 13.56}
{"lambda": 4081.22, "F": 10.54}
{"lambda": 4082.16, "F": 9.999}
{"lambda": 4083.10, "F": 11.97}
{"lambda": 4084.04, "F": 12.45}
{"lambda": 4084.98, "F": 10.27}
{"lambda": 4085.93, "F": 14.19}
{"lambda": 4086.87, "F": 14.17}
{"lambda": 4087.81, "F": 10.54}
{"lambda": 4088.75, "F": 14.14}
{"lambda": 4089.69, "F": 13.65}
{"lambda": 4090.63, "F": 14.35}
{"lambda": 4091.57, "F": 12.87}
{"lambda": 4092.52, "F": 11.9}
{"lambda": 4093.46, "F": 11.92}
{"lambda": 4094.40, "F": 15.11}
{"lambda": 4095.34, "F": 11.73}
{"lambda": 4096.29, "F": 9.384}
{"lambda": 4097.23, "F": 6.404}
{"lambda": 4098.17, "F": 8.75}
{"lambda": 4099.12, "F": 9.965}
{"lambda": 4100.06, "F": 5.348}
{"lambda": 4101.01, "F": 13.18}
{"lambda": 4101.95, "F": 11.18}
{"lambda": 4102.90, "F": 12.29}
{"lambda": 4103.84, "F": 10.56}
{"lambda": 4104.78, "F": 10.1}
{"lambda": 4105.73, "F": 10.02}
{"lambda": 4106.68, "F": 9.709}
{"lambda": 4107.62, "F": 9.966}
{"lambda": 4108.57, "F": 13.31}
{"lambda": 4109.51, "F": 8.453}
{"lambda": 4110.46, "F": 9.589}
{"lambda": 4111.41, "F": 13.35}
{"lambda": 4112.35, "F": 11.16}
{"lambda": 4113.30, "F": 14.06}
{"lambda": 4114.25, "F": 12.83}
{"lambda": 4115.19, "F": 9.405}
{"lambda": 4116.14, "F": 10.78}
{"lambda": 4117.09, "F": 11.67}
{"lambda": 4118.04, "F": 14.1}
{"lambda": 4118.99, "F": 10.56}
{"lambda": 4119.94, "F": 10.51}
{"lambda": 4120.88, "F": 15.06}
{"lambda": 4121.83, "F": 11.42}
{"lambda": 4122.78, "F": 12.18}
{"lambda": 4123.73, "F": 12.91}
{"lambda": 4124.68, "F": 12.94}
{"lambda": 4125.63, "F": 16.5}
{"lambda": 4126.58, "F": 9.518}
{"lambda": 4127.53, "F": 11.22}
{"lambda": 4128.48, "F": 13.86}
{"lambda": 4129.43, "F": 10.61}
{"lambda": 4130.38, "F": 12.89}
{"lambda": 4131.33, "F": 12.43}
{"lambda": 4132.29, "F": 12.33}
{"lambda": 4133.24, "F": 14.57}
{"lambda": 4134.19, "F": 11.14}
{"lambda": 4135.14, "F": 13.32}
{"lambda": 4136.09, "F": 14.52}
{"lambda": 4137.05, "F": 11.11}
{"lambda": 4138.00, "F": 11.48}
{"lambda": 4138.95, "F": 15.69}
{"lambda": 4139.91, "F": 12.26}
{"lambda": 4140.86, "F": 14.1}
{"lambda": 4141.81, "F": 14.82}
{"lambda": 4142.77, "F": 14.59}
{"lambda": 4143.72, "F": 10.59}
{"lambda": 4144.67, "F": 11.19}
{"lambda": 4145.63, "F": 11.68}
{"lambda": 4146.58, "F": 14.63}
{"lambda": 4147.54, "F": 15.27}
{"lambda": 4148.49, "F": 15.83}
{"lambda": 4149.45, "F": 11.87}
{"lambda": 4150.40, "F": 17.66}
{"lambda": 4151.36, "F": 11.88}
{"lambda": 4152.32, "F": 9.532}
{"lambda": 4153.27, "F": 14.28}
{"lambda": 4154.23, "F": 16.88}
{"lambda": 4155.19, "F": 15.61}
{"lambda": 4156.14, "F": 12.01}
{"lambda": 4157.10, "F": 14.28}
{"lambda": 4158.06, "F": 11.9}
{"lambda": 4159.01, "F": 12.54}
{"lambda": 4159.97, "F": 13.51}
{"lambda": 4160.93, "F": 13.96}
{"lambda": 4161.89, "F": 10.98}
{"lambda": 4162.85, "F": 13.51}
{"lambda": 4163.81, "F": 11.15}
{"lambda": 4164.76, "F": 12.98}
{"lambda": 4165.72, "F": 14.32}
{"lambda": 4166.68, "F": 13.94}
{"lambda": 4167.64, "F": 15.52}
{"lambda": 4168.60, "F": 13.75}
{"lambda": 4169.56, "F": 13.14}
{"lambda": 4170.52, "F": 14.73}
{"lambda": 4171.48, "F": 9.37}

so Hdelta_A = 4.7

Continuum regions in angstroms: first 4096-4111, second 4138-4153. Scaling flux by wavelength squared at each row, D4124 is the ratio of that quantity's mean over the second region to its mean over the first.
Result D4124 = 1.4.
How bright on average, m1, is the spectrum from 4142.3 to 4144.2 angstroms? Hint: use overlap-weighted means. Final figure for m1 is 12.6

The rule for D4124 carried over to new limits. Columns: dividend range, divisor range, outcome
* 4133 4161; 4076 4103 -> 1.16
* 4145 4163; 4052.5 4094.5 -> 1.11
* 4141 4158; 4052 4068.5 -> 1.17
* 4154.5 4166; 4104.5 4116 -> 1.22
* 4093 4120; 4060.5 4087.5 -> 0.87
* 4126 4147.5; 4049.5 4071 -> 1.05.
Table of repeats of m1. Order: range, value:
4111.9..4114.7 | 12.7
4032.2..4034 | 10.9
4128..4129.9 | 12.2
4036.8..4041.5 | 13.3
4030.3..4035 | 12.9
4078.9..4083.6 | 12.2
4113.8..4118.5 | 11.7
